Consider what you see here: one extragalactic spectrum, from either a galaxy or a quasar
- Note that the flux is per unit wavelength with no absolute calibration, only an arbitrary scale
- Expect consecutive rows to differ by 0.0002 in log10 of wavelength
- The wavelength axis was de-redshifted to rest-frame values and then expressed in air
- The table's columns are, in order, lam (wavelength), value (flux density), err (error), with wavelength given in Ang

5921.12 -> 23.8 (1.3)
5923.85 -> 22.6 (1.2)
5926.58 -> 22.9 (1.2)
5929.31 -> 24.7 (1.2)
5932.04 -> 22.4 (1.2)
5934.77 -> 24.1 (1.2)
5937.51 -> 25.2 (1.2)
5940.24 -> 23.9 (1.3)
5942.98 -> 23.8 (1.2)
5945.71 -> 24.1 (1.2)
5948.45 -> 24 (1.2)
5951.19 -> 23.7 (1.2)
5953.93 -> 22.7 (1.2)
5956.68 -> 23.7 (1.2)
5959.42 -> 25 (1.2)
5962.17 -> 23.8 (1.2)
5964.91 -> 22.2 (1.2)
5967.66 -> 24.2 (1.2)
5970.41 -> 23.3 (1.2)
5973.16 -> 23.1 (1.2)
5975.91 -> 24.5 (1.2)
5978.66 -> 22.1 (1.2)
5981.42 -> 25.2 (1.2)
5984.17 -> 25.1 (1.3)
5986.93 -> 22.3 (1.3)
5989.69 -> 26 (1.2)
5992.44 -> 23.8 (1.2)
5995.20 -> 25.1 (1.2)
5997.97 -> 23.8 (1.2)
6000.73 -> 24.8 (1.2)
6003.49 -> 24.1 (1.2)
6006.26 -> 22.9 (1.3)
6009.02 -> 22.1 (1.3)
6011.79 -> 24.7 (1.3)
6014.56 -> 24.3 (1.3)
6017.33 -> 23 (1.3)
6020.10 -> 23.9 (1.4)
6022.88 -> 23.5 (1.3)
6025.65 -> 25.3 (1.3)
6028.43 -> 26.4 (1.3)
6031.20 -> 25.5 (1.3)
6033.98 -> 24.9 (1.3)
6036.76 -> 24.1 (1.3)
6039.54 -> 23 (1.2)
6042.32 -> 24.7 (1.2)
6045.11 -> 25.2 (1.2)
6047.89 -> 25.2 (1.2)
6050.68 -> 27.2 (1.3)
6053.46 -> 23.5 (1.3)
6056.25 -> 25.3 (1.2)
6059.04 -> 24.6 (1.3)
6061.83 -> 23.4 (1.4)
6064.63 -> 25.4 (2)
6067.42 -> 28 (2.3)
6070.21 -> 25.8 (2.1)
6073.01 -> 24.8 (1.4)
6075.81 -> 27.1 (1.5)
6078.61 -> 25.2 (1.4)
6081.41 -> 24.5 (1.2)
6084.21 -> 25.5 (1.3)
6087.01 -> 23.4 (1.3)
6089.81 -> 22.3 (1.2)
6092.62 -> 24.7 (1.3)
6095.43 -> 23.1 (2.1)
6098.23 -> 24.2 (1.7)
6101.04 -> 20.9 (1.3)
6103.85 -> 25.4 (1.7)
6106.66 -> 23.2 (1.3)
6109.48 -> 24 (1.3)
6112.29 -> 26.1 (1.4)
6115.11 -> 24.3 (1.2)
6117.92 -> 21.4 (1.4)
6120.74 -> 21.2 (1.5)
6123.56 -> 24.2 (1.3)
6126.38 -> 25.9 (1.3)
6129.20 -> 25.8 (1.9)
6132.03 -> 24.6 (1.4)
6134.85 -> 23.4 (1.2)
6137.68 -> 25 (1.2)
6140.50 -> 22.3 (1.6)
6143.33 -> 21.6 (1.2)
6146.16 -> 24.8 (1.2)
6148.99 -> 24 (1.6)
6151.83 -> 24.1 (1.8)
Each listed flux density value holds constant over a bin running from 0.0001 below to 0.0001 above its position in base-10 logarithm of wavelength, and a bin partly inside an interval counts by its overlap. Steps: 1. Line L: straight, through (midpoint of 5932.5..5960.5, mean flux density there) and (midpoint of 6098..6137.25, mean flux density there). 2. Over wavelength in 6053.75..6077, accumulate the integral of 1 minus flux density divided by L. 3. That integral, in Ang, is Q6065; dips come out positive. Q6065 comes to -1.5 Ang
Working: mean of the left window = 24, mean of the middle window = 25.4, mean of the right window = 23.9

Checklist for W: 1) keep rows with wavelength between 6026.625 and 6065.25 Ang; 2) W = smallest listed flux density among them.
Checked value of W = 23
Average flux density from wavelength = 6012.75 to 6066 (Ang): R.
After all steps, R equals 24.6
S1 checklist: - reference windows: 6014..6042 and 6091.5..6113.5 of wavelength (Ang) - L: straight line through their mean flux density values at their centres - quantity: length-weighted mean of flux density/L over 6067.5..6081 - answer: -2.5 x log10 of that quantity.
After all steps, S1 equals -0.08 mag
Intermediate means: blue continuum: 24.4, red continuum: 23.9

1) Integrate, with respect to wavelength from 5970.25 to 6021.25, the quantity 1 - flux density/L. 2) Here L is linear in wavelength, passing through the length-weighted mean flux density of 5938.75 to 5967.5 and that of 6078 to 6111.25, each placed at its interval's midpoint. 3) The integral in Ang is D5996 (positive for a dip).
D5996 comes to -0.3 Ang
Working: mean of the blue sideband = 23.7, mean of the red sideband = 23.9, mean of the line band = 23.9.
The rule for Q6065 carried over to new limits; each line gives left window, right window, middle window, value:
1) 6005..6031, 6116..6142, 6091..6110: 0.2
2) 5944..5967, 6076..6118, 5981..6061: -2.0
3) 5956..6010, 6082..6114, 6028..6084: -3.0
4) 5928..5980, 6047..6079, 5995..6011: 0.5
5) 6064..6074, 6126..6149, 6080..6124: 2.6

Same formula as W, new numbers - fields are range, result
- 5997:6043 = 22.1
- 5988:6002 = 23.8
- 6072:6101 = 22.3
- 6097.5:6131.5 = 20.9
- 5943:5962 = 22.7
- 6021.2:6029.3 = 23.5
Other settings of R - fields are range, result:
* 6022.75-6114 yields 24.7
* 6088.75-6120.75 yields 23.5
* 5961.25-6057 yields 24.2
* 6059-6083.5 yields 25.5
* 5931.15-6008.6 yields 23.9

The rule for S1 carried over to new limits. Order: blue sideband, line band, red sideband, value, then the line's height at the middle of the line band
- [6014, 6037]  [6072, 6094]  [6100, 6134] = -0.02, 24.2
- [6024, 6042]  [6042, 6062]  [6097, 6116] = -0.02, 24.6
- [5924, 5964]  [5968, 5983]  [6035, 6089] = 0.02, 24.1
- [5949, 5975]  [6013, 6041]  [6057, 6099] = -0.01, 24.3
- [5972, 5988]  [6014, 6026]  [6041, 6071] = 0.03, 24.6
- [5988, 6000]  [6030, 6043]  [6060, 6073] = 0.03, 25.1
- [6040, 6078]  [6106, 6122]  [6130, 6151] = 0.04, 24.3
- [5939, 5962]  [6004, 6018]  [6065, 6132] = 0.03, 24.1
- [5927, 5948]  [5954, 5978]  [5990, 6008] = 0.02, 24.1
